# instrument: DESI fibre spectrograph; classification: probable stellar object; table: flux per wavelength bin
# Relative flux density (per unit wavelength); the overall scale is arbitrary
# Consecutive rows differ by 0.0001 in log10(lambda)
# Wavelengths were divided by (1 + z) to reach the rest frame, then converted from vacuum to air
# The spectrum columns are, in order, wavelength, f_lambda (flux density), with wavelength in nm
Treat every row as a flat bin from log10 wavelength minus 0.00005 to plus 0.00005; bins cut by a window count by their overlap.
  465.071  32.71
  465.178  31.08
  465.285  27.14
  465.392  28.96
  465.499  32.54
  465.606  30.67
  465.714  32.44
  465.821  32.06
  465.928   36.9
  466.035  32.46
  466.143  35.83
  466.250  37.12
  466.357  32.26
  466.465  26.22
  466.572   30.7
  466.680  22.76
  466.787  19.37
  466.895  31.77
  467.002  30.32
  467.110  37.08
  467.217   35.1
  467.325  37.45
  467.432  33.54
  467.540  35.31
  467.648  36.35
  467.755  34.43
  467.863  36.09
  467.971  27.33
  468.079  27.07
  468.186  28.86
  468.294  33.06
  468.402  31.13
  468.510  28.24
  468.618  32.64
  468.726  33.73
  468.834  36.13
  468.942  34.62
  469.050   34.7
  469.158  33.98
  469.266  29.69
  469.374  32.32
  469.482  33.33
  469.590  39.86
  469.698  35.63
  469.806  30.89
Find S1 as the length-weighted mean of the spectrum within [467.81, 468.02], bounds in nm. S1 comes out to 31.8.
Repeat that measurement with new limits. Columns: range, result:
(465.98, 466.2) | 34.2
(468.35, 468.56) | 29.7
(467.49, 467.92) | 35.5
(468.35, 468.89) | 32.4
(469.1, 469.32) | 31.9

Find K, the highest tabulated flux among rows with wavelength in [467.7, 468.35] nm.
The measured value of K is 36.09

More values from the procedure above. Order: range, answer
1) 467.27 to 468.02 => 37.45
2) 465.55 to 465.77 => 32.44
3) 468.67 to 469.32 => 36.13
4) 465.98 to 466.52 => 37.12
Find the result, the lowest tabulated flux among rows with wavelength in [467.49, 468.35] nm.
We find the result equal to 27.07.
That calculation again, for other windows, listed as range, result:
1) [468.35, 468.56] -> 28.24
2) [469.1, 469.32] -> 29.69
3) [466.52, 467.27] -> 19.37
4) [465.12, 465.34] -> 27.14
